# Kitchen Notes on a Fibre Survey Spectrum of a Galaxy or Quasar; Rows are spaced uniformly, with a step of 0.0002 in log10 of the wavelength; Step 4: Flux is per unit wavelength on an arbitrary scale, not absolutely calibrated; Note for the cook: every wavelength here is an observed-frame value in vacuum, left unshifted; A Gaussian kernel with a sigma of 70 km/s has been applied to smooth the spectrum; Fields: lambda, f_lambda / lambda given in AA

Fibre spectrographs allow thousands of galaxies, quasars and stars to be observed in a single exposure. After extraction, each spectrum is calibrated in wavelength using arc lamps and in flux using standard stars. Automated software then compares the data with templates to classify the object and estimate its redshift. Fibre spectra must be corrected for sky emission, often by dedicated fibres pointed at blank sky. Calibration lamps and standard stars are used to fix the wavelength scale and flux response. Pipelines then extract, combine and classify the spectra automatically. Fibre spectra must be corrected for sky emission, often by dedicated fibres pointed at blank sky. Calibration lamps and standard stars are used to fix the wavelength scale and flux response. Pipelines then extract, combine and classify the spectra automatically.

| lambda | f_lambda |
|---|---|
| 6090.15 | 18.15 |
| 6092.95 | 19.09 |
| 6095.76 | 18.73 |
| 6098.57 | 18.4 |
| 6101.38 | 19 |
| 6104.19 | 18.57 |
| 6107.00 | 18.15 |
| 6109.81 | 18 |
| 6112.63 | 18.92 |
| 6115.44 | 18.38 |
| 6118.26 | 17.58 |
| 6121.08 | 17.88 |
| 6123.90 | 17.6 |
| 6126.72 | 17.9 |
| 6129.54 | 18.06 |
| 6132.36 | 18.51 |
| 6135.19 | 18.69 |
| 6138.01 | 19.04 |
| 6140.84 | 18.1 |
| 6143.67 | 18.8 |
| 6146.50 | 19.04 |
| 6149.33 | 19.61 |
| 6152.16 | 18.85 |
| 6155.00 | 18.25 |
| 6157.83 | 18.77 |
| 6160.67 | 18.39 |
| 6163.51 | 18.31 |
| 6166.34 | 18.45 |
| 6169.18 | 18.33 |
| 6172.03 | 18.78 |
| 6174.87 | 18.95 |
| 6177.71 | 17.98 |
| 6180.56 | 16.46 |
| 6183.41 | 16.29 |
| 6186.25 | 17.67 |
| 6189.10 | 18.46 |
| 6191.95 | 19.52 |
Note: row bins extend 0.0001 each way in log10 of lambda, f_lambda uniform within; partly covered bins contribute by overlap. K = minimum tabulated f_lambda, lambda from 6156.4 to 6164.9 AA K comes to 18.31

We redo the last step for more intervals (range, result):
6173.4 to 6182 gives 16.46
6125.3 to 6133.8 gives 17.9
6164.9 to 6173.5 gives 18.33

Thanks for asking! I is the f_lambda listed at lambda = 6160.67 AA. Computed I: 18.39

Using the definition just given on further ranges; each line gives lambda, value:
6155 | 18.25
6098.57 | 18.4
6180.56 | 16.46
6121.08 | 17.88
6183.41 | 16.29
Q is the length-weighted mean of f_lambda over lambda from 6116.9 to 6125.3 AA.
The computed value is 17.7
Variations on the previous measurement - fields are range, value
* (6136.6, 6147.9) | 18.7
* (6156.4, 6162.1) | 18.6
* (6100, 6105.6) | 18.8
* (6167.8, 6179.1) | 18.5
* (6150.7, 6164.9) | 18.5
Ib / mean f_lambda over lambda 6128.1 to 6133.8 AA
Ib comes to 18.3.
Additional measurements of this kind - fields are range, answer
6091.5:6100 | 18.7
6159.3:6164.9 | 18.3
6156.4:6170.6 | 18.5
